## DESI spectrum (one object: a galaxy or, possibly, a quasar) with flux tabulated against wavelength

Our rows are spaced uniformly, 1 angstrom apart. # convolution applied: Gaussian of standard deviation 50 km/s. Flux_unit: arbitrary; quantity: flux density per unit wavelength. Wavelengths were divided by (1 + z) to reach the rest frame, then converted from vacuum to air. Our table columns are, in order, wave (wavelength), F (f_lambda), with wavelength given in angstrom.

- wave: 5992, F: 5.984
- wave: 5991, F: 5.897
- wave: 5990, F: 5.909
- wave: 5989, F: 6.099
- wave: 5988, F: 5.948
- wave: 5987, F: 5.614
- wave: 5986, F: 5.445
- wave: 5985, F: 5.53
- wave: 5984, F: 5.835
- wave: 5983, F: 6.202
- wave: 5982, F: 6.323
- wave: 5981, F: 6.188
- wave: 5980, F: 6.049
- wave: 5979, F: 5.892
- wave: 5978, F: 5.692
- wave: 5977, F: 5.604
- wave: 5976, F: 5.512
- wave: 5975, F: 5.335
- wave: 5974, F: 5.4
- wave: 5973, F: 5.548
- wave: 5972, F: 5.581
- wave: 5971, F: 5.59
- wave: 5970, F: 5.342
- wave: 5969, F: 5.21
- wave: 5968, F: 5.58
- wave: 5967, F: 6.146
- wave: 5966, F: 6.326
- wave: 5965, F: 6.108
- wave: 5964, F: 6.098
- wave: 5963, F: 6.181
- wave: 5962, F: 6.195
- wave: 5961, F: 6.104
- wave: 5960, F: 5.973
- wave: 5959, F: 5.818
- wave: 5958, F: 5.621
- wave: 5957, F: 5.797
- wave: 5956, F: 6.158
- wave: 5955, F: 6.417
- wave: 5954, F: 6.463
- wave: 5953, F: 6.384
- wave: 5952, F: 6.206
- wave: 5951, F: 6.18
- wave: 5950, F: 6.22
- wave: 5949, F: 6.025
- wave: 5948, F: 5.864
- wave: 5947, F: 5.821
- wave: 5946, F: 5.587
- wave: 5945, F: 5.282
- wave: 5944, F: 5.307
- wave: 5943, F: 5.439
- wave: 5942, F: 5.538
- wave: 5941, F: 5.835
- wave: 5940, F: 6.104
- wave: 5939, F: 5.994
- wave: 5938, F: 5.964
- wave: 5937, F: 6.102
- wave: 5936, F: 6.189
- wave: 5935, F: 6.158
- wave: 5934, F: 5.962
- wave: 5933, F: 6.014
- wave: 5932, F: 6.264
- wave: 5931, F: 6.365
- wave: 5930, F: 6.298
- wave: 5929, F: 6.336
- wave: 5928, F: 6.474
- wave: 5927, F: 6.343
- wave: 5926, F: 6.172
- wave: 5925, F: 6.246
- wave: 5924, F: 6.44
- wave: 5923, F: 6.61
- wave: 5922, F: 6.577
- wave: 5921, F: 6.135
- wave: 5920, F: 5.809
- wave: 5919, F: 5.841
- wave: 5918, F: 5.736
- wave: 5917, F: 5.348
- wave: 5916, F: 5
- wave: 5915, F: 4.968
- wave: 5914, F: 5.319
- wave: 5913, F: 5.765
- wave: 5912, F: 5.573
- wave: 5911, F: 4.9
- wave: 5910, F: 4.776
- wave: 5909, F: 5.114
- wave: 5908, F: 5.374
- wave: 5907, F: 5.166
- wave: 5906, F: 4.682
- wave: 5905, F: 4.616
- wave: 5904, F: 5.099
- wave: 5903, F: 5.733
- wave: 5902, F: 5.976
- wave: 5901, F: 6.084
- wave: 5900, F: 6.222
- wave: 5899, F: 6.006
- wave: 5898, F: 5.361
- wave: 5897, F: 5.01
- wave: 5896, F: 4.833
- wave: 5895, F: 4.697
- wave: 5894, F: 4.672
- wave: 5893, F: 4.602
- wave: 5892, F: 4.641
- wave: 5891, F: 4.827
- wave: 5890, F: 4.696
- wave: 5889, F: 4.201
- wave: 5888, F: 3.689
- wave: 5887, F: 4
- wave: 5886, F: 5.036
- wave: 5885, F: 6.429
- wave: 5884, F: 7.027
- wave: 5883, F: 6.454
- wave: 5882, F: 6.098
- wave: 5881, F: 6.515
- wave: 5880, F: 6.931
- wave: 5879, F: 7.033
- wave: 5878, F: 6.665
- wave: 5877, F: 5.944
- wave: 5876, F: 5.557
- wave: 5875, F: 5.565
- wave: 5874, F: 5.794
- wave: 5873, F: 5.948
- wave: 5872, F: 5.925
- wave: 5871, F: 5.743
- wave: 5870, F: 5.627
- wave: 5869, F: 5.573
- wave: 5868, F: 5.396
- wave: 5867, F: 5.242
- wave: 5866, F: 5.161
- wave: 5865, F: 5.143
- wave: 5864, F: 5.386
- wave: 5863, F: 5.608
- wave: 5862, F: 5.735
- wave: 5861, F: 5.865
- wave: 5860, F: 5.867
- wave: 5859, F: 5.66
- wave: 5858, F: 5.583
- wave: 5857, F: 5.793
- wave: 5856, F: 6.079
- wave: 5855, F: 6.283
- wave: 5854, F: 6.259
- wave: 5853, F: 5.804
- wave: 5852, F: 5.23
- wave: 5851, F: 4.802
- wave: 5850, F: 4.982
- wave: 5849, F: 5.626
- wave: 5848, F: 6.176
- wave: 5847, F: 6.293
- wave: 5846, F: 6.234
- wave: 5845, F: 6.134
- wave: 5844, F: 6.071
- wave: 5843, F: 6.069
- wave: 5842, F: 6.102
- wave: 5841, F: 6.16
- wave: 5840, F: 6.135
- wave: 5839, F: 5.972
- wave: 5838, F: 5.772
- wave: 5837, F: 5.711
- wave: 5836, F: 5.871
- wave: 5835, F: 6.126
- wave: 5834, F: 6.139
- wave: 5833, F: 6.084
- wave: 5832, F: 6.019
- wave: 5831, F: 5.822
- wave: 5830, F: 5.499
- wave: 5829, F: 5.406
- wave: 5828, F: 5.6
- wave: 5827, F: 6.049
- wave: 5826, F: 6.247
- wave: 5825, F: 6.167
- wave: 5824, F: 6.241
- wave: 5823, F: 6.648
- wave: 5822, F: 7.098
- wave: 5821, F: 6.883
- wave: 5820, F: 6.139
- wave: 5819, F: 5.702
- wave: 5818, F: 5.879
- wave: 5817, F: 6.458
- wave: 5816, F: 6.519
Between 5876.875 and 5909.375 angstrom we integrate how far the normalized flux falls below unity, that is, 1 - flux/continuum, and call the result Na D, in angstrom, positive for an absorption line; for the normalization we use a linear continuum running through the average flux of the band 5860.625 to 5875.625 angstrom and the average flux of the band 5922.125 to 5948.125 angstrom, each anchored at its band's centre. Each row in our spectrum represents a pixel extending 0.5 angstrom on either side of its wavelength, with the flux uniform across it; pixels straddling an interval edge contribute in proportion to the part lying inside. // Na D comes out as 1.76 angstrom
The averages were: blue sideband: 5.58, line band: 5.43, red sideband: 6.04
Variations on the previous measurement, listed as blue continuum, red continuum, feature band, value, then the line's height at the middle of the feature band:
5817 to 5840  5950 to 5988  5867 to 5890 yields 0.98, 6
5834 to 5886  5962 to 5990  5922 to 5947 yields -0.91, 5.84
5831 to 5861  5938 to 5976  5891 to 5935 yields 1.99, 5.87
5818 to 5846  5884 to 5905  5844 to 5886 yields -2.38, 5.57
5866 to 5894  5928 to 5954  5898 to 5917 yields 1.35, 5.76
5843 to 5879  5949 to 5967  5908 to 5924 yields 1.03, 5.97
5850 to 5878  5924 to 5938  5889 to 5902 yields 1.74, 5.92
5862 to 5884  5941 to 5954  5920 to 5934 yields -1.05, 5.86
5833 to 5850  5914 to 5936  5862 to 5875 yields 1.00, 6.02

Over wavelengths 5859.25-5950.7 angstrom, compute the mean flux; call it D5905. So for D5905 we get 5.66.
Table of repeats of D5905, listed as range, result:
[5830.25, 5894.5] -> 5.71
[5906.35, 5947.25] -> 5.81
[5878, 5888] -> 6.07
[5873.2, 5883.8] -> 6.27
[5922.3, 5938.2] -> 6.26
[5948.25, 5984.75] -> 5.92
